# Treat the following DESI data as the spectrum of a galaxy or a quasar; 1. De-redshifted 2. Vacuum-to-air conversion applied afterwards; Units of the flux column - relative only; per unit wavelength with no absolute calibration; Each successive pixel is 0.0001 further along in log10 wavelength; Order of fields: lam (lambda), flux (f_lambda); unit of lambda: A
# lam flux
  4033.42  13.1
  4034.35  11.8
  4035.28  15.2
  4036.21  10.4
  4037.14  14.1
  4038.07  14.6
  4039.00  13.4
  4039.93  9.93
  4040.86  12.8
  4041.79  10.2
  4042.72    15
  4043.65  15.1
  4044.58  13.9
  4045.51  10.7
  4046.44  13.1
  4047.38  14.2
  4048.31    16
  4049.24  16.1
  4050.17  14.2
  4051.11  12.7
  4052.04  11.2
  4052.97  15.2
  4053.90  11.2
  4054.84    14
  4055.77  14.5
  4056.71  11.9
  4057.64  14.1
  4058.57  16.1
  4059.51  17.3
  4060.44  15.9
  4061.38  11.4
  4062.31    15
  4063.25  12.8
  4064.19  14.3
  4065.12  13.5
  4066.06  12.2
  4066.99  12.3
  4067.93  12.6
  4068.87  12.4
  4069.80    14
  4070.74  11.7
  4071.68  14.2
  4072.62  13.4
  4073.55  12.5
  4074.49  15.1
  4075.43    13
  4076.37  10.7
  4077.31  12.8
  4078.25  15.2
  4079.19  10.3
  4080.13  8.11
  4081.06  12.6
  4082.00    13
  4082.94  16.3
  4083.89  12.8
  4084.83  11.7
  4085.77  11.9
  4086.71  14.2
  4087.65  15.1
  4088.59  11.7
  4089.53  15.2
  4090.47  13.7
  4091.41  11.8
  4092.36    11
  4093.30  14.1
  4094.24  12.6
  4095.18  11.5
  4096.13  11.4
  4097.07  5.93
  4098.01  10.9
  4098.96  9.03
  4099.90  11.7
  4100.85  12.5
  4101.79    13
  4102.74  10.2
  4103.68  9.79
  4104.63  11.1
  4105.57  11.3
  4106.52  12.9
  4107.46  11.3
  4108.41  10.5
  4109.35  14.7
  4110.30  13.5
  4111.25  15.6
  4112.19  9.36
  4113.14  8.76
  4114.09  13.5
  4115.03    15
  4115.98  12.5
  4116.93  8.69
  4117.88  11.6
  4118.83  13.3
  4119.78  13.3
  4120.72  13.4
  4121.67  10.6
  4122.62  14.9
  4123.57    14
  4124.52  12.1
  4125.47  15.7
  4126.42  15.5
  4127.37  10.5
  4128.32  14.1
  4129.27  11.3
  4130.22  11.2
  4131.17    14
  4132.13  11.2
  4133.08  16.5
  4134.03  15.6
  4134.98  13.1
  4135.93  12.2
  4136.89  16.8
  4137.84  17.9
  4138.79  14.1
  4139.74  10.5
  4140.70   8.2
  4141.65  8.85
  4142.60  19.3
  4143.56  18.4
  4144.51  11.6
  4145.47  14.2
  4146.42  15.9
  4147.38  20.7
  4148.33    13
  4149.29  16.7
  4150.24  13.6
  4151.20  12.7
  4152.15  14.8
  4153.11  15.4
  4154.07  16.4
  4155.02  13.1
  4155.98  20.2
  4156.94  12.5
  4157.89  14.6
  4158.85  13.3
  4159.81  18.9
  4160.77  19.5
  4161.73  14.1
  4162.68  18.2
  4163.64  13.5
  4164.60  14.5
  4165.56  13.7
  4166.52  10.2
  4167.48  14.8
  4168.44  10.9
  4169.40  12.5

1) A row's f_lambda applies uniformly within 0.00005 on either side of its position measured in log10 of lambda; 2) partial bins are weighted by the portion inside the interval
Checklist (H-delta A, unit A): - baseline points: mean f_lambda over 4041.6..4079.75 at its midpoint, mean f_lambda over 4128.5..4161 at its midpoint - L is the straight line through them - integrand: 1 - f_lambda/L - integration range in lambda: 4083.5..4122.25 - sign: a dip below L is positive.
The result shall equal 5.5 A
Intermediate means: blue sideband 13.5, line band 12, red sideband 14.6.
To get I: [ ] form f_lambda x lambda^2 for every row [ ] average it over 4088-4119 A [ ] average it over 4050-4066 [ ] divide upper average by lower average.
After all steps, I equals 0.9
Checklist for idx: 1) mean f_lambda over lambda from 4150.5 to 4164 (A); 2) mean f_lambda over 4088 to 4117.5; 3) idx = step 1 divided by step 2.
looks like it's 1.32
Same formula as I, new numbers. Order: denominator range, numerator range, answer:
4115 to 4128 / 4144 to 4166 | 1.21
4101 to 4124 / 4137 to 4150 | 1.22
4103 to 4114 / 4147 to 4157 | 1.34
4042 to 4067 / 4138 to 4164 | 1.13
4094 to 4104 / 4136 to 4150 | 1.39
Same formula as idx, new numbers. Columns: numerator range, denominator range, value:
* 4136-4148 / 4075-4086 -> 1.18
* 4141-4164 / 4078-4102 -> 1.26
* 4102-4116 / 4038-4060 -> 0.88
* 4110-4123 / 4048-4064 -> 0.88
